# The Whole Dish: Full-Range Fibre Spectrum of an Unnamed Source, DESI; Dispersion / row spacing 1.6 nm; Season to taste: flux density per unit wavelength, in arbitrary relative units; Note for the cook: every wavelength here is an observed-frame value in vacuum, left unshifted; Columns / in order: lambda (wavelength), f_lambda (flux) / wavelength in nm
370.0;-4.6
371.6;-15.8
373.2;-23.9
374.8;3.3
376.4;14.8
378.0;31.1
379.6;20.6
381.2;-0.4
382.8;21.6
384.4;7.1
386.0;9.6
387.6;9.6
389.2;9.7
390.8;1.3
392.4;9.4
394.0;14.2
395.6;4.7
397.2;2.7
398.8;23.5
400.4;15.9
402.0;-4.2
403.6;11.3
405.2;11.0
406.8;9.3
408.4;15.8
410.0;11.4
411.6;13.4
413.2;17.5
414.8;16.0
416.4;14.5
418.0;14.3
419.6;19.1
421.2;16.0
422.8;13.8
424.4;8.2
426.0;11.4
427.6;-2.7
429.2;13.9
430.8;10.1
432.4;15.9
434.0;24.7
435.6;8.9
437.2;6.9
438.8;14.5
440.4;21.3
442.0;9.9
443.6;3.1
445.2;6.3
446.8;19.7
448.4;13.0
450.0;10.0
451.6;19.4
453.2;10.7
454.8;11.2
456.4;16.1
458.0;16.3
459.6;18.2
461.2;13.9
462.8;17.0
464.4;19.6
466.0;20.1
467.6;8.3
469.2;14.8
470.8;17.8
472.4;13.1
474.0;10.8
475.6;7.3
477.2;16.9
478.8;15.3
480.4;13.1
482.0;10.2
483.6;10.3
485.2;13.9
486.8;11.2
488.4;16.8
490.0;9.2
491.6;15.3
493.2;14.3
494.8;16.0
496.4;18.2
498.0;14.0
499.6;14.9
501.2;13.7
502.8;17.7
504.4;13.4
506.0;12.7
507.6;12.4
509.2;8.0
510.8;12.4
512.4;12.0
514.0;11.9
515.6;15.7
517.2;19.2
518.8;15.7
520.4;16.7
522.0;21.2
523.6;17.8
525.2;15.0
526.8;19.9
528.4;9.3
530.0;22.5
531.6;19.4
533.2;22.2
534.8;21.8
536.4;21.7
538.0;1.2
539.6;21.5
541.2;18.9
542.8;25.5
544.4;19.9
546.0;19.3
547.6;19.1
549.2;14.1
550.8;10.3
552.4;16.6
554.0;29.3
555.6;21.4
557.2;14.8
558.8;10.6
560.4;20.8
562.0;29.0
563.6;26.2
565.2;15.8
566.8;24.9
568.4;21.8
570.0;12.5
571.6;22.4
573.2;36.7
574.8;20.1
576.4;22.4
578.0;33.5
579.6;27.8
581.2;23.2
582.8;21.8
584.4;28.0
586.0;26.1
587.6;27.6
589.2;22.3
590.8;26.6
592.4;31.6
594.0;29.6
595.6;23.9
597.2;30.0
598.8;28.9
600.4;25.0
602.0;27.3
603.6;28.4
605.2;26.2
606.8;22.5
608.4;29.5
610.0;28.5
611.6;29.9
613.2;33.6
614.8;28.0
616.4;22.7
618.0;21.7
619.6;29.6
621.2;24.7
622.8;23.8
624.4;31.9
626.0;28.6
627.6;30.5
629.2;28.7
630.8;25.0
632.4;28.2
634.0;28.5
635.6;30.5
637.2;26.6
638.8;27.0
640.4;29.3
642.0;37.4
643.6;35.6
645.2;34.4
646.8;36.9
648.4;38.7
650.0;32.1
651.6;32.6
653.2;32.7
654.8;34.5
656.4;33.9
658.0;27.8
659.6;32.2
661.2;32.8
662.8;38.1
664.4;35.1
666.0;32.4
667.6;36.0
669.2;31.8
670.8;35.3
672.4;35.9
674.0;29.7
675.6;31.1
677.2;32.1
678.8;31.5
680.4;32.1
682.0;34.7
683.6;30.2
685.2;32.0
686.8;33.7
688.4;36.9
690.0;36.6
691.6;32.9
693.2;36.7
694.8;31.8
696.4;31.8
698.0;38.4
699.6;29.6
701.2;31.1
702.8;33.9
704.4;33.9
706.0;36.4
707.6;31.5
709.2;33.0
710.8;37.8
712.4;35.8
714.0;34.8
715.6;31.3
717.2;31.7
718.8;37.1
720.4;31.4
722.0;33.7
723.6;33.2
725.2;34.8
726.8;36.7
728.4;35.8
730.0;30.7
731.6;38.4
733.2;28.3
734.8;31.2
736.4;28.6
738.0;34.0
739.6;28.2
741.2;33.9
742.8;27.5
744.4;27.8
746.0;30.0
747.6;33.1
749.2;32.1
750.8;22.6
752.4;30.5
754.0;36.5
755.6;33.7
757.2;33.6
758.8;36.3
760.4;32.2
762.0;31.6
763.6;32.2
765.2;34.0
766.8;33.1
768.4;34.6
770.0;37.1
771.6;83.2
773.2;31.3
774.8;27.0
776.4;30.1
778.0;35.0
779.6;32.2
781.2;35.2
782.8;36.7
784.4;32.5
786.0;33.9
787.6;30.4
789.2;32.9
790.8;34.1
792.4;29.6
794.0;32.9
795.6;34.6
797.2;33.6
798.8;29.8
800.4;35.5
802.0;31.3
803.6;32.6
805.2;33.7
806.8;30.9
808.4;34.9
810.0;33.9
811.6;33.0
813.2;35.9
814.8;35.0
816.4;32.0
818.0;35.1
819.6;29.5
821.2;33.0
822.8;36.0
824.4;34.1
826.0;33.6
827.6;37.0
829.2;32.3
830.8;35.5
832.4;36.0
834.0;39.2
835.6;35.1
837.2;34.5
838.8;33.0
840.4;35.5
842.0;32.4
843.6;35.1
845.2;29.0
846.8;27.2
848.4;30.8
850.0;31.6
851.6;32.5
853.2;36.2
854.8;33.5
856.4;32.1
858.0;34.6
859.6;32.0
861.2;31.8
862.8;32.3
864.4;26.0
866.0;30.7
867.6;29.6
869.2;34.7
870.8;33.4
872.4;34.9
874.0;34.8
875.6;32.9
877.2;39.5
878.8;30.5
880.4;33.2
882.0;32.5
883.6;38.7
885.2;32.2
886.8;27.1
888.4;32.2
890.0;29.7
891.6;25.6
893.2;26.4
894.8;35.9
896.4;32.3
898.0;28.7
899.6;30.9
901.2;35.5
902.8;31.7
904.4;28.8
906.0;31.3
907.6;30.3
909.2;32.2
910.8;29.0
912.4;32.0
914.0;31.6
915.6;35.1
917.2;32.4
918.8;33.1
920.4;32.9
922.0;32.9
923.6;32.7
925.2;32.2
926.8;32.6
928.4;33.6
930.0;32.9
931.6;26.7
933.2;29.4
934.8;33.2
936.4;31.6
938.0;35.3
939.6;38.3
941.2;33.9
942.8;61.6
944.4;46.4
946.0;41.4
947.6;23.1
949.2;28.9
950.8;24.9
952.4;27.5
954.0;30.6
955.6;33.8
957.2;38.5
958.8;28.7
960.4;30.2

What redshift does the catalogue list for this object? 0.436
